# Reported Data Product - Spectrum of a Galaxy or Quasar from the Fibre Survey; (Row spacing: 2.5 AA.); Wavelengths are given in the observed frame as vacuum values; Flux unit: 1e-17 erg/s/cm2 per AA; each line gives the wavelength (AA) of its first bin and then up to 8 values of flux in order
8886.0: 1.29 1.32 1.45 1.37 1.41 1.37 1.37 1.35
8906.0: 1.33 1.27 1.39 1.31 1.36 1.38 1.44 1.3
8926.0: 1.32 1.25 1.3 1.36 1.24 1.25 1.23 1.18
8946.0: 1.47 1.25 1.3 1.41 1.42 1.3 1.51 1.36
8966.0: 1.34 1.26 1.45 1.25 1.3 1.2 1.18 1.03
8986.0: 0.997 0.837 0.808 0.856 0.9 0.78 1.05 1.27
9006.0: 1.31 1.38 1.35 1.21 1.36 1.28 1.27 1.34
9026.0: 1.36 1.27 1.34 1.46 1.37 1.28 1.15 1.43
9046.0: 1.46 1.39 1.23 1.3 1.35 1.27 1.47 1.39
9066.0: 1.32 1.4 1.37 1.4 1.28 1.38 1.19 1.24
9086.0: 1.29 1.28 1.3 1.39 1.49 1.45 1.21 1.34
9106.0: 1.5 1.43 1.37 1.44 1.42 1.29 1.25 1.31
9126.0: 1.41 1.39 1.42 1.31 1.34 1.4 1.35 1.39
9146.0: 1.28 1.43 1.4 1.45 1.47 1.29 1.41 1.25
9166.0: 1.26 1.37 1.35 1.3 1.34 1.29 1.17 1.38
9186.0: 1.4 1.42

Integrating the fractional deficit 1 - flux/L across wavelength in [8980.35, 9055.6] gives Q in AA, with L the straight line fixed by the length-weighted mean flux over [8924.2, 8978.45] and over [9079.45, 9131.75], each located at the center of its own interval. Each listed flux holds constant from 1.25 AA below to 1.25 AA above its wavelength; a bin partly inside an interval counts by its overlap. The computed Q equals 7.0 AA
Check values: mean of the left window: 1.32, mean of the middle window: 1.21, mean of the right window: 1.35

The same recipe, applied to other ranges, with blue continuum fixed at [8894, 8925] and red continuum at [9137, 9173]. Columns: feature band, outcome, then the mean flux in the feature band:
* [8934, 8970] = 0.9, 1.32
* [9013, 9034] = 0.6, 1.32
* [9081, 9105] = 0.6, 1.33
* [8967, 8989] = 2.9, 1.18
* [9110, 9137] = 0.1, 1.36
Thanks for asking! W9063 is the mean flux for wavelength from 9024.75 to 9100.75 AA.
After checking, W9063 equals 1.34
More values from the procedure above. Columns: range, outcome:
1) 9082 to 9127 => 1.35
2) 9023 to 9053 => 1.34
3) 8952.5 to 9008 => 1.18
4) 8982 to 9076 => 1.24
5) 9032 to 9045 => 1.34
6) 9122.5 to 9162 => 1.38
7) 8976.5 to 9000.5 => 0.968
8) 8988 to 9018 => 1.1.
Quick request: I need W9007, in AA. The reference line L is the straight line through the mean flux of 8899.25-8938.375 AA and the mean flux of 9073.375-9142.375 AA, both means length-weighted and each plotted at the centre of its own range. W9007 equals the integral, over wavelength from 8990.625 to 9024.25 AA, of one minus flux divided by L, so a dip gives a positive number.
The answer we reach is 4.5 AA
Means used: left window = 1.33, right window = 1.35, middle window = 1.16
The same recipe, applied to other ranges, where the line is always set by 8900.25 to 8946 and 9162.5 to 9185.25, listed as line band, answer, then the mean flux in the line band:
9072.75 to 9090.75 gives 0.23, 1.29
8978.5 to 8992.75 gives 3.55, 0.987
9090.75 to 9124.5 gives -1.71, 1.37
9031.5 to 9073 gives -1.37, 1.35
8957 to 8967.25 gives -0.50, 1.38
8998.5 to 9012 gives 0.90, 1.23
